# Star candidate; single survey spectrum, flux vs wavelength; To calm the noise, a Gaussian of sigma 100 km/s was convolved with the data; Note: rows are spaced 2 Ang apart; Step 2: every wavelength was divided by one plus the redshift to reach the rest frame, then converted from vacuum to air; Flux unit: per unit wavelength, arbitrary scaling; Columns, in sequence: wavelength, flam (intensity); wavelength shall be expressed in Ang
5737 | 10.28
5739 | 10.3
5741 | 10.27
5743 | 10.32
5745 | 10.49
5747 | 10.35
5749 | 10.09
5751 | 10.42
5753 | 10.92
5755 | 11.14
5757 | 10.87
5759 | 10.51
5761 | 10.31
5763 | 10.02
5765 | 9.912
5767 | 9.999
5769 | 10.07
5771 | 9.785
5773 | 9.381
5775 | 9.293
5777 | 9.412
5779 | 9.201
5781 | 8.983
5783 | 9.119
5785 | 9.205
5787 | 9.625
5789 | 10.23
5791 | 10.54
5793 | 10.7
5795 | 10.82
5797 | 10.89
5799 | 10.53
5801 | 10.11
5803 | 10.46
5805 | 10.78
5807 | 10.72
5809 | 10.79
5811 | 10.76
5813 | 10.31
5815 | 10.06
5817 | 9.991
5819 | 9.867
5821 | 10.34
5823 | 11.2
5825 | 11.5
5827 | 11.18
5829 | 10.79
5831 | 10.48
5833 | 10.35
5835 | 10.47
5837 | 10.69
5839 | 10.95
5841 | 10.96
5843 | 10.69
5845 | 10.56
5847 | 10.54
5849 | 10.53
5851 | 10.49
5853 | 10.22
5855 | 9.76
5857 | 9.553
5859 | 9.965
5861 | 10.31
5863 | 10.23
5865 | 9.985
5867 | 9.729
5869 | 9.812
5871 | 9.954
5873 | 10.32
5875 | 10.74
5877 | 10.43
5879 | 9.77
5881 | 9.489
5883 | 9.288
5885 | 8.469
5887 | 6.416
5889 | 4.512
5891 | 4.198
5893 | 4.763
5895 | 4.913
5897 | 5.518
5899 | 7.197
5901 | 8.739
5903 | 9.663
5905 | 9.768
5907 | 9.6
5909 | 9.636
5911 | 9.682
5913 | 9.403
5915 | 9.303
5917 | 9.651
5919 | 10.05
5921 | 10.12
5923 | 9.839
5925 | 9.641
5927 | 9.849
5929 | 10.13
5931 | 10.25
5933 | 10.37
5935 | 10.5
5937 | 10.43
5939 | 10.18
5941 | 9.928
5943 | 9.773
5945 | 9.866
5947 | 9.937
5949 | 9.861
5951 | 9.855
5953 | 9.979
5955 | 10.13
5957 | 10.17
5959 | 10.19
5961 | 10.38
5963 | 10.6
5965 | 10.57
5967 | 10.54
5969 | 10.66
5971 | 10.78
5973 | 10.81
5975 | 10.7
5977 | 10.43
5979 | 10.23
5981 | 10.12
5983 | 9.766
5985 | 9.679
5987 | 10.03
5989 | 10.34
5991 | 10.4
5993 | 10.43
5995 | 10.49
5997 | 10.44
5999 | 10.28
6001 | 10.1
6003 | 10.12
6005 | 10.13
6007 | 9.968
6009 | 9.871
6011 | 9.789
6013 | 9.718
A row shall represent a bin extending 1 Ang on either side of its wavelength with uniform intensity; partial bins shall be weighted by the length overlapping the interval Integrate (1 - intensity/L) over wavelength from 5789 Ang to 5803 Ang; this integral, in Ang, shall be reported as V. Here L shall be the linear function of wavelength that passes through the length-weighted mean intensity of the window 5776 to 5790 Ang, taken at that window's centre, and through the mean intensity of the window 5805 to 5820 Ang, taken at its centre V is -1.04 Ang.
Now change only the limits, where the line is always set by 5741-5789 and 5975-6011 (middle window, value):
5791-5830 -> -2.3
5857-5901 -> 7.2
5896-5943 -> 2.6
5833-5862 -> -1.0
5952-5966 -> -0.2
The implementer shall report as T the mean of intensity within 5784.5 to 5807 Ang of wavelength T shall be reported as 10.4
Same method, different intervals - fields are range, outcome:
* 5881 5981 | 9.35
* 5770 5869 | 10.3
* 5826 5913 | 9.33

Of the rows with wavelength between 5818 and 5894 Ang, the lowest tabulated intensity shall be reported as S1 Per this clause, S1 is 4.198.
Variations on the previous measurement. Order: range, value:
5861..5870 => 9.729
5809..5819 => 9.867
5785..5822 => 9.205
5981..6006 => 9.679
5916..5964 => 9.641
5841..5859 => 9.553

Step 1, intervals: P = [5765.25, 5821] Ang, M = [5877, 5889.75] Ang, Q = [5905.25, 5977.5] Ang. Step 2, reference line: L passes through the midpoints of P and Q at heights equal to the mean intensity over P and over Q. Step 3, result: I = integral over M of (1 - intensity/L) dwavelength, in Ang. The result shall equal 2.3 Ang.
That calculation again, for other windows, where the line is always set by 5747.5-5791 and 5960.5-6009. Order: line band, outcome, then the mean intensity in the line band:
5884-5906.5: 7.4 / 6.8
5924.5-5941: 0.1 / 10.2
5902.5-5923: 1.0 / 9.7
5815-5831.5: -1.0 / 10.6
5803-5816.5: -0.7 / 10.5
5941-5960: 0.5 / 9.97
